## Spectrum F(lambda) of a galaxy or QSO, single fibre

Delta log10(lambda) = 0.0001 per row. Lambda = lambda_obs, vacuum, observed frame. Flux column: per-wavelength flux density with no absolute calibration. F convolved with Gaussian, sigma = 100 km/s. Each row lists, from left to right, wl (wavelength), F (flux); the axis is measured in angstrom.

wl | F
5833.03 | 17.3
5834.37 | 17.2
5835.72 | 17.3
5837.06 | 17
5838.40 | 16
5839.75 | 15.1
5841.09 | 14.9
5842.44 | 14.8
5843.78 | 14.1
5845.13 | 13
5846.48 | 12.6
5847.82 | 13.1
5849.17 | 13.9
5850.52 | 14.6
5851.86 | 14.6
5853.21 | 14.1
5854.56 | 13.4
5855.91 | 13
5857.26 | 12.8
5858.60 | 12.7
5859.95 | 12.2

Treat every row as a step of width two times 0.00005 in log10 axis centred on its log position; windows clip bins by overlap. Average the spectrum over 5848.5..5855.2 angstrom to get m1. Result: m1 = 14.1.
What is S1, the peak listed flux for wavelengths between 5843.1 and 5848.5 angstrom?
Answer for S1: 14.1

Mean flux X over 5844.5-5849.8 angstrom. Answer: 13.1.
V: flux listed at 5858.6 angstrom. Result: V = 12.7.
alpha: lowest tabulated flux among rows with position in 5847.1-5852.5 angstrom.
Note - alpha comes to 13.1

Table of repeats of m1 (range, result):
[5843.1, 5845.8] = 13.6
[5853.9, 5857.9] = 13.1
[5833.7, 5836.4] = 17.2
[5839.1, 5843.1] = 14.9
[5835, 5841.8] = 16.1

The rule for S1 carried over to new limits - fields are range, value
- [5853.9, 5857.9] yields 13.4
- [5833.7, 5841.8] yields 17.3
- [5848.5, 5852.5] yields 14.6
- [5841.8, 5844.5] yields 14.8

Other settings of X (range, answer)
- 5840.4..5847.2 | 13.9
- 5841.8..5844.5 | 14.4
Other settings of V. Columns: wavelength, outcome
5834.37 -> 17.2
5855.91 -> 13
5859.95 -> 12.2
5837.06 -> 17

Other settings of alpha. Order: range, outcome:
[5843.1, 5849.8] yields 12.6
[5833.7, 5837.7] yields 17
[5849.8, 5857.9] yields 12.8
